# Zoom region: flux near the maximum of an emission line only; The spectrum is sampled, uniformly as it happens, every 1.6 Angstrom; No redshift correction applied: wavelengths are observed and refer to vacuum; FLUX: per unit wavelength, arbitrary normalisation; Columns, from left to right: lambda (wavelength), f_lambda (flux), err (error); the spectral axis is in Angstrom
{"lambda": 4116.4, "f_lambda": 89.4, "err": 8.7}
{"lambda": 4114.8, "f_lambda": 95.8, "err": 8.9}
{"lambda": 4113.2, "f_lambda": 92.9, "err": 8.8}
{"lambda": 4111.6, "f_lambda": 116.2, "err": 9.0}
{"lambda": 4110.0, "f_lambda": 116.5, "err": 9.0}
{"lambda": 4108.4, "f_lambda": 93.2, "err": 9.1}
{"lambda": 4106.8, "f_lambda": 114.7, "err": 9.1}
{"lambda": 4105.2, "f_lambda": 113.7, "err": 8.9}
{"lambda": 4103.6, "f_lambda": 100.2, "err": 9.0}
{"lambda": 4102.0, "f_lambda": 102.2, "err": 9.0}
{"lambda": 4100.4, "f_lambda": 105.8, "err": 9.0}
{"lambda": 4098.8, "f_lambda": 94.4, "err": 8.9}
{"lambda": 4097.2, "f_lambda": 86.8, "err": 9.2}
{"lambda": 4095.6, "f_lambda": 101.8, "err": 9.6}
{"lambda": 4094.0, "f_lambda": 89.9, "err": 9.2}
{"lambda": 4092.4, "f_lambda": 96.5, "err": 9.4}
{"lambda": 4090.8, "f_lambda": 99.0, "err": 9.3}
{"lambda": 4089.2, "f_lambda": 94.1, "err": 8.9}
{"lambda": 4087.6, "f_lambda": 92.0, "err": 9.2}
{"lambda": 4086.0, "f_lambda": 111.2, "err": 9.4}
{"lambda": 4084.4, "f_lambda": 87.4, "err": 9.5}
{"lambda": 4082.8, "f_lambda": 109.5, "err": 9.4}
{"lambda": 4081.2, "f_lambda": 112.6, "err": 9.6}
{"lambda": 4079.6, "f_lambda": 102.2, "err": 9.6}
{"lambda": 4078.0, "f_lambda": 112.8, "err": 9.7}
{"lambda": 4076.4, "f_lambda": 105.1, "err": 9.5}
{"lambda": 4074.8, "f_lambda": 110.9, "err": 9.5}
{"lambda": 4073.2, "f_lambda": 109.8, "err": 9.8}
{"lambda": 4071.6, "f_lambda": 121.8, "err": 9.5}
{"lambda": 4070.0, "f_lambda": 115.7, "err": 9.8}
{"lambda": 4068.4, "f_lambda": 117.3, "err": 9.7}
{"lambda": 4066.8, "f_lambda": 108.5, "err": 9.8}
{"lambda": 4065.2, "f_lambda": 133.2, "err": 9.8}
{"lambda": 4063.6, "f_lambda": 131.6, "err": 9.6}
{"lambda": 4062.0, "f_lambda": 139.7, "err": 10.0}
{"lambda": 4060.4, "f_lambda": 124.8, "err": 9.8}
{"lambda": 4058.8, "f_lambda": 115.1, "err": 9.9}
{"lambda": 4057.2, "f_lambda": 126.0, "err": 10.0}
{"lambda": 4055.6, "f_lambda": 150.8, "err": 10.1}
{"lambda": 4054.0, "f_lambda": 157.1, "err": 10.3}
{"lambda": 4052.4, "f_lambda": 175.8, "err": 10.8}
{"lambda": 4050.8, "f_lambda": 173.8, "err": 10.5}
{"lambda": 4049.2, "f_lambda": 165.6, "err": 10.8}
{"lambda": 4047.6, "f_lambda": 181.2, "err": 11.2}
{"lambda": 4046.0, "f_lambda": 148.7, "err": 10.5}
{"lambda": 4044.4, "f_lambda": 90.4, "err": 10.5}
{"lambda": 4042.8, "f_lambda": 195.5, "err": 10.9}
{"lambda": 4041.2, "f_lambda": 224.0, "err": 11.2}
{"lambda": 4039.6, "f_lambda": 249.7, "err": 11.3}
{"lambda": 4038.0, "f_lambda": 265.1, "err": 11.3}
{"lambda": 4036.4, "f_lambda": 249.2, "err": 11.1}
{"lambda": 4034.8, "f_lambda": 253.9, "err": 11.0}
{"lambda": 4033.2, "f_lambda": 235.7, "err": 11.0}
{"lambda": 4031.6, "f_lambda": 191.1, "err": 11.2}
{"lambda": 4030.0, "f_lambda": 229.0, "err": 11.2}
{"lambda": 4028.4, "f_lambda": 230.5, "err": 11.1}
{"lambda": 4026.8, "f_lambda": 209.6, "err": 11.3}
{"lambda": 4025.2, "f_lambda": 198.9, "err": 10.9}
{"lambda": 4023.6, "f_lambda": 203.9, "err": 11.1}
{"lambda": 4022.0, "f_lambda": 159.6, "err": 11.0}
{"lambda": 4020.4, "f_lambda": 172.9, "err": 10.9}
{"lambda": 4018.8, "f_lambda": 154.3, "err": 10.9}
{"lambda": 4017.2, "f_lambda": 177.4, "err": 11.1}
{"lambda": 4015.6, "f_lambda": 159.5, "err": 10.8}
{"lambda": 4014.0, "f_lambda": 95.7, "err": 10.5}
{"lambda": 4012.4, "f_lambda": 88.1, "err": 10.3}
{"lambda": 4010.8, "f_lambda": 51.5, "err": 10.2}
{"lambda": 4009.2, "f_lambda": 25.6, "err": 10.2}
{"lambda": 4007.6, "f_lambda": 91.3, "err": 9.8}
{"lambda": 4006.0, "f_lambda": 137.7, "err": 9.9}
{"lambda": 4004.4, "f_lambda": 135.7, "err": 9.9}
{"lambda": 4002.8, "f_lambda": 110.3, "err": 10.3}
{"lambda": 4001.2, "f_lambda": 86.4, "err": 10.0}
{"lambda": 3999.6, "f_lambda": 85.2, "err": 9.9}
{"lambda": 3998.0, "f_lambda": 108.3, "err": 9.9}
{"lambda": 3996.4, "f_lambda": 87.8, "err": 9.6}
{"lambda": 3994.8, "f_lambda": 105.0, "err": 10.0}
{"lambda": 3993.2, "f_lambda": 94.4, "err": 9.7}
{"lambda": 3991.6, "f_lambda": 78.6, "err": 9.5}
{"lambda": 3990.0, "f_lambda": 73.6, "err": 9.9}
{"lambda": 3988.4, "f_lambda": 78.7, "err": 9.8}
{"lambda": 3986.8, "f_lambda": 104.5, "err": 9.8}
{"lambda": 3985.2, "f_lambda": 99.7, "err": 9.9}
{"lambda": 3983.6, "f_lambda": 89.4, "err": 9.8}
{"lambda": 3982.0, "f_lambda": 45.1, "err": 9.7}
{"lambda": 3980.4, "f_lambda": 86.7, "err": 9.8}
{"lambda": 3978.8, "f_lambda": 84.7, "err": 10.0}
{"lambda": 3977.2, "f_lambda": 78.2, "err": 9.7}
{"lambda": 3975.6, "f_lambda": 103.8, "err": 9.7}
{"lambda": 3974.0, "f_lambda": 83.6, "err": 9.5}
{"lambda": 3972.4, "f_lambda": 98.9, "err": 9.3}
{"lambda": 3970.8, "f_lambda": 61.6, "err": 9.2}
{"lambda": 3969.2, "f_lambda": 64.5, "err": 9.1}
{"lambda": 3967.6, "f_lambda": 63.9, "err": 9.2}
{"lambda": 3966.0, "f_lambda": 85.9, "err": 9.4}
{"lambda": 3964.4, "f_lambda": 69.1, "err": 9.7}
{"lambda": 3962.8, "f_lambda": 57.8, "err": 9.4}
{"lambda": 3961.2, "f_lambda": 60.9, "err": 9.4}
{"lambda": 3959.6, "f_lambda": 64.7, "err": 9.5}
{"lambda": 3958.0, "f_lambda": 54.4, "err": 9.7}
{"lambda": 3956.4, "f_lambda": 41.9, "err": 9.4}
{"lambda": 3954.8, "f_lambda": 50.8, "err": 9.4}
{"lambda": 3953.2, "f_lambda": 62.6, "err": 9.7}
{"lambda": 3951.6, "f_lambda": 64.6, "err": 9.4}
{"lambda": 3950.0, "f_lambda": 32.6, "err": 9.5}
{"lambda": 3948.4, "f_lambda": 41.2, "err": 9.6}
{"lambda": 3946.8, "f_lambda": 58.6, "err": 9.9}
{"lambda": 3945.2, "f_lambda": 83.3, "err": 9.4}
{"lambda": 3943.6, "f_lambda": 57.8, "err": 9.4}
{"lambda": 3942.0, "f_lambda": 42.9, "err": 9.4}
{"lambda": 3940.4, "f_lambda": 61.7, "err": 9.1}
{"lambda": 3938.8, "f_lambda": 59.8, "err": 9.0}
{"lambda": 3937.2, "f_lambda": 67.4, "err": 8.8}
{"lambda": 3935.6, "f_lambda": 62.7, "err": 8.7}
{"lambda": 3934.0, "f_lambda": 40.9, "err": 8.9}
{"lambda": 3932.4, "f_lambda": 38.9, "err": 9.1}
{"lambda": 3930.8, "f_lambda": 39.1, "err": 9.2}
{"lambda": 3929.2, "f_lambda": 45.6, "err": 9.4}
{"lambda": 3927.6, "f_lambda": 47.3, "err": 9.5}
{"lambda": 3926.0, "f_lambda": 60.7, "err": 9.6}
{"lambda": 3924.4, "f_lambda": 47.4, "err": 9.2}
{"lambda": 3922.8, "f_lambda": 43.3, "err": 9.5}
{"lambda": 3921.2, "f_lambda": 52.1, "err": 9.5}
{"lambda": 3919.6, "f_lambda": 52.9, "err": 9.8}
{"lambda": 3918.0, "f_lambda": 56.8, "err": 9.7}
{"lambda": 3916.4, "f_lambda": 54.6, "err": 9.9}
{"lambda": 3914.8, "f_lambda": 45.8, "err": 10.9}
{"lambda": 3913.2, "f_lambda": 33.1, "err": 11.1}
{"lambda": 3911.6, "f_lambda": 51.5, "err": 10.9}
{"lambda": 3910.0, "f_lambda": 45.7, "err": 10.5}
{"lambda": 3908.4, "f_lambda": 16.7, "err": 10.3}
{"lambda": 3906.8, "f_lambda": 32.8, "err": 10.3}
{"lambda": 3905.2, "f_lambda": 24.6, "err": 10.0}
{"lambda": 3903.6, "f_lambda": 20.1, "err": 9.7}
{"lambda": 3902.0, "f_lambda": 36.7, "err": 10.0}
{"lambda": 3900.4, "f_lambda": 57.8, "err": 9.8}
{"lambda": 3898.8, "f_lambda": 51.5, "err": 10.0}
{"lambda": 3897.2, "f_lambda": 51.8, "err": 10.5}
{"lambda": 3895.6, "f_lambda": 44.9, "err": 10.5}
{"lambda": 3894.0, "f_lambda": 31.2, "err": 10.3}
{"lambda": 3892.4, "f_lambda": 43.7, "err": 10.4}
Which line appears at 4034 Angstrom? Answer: Lyman alpha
